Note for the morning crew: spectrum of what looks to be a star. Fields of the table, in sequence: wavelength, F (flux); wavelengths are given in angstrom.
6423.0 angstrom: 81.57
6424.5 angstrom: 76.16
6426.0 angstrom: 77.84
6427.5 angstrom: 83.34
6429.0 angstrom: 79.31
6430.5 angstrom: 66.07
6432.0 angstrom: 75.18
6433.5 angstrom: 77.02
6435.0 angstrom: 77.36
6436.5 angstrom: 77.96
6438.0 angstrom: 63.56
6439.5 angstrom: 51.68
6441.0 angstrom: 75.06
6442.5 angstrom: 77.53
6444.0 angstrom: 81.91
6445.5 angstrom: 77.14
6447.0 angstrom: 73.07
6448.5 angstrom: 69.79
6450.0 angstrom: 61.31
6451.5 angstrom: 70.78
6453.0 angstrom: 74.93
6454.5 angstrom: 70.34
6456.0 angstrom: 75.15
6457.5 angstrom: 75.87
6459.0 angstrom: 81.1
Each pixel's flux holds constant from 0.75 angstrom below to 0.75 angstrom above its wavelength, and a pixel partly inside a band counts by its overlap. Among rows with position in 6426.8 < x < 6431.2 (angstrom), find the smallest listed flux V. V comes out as 66.07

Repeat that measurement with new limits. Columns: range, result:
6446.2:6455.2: 61.31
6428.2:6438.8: 63.56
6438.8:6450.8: 51.68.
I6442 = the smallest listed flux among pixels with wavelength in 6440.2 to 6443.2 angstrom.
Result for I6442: 75.06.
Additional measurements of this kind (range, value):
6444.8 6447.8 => 73.07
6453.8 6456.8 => 70.34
